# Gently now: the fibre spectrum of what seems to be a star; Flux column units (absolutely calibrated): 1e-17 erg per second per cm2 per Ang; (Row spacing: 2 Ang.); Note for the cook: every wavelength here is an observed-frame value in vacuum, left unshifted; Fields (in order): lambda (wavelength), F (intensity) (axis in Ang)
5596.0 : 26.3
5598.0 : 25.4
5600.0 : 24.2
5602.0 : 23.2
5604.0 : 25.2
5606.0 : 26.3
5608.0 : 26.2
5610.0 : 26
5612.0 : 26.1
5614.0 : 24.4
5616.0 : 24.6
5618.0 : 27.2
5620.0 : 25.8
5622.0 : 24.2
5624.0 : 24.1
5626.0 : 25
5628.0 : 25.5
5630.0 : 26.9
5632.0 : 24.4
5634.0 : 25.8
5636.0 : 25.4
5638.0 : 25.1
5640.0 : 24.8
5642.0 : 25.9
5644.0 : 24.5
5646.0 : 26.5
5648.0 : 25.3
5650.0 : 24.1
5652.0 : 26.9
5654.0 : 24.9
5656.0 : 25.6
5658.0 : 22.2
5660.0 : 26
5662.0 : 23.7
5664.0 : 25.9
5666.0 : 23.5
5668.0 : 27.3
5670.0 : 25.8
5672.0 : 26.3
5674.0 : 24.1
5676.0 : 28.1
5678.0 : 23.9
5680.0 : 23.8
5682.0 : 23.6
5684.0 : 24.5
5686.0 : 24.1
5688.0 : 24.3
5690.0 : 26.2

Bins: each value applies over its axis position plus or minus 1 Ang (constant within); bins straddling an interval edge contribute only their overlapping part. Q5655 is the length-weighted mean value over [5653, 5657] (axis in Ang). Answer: 25.2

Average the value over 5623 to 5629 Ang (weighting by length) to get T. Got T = 24.9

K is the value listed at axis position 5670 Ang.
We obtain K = 25.8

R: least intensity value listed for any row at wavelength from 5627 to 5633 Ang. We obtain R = 24.4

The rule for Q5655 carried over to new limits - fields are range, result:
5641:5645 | 25.2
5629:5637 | 25.6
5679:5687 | 24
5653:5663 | 24.5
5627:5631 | 26.2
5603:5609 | 25.9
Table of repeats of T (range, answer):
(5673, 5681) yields 25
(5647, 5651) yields 24.7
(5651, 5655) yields 25.9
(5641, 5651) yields 25.3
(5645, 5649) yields 25.9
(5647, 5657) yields 25.4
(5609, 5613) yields 26.1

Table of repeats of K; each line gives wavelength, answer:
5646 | 26.5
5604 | 25.2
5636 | 25.4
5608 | 26.2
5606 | 26.3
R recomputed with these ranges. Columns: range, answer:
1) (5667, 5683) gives 23.6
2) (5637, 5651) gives 24.1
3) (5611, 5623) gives 24.2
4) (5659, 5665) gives 23.7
